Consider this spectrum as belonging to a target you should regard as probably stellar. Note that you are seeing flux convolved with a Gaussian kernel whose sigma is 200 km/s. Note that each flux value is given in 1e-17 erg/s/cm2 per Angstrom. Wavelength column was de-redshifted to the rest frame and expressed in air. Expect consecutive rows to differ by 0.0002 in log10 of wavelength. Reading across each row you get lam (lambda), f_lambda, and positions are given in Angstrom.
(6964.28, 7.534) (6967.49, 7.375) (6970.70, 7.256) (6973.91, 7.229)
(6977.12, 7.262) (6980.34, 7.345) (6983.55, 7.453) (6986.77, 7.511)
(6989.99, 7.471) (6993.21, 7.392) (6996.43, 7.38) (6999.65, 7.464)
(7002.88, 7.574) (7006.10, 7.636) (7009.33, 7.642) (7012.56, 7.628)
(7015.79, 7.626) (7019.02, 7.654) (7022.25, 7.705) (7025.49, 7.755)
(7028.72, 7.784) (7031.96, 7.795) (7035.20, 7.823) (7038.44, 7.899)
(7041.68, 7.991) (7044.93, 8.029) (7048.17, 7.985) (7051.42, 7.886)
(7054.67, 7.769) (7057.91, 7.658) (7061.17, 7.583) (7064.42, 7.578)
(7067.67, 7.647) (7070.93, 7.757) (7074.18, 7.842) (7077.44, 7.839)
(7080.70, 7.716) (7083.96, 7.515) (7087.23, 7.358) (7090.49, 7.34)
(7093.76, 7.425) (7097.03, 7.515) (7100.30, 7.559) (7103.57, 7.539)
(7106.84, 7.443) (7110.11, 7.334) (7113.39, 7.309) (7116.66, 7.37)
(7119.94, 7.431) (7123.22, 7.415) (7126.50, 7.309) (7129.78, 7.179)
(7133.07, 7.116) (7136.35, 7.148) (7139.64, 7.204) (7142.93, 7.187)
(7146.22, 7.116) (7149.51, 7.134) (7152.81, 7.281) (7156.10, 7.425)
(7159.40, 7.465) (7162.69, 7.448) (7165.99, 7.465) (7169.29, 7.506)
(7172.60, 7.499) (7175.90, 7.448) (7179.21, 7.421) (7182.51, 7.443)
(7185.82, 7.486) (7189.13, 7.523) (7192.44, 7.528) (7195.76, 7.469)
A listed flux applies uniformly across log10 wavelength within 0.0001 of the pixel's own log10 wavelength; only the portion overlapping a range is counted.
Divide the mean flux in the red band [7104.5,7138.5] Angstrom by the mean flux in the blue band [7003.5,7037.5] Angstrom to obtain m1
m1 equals 0.9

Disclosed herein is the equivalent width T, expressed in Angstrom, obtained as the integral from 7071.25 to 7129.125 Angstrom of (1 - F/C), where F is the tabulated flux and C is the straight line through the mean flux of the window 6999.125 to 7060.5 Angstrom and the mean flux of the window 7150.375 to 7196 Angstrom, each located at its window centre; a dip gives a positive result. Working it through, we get 0.9 Angstrom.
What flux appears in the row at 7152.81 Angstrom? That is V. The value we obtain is 7.281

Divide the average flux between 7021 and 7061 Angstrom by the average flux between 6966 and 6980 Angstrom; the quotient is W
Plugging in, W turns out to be 1.08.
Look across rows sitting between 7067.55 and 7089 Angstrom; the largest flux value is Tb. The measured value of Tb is 7.842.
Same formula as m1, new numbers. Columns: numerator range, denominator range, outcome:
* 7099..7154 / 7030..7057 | 0.92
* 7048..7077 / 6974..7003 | 1.04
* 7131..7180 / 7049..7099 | 0.96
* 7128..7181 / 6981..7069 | 0.95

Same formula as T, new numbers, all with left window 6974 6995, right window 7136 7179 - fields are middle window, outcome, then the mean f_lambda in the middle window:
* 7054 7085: -1.4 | 7.69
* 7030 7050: -1.5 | 7.92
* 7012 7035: -1.1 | 7.72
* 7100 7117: -0.1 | 7.42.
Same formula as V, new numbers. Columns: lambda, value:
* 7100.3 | 7.559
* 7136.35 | 7.148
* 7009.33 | 7.642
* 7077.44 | 7.839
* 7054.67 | 7.769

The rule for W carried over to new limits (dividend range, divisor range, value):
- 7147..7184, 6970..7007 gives 1.00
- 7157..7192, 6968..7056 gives 0.98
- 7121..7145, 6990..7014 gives 0.96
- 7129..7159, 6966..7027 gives 0.96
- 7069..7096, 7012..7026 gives 0.99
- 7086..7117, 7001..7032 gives 0.97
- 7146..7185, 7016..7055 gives 0.94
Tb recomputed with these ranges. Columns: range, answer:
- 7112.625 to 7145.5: 7.431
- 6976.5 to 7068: 8.029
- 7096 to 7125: 7.559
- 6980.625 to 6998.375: 7.511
